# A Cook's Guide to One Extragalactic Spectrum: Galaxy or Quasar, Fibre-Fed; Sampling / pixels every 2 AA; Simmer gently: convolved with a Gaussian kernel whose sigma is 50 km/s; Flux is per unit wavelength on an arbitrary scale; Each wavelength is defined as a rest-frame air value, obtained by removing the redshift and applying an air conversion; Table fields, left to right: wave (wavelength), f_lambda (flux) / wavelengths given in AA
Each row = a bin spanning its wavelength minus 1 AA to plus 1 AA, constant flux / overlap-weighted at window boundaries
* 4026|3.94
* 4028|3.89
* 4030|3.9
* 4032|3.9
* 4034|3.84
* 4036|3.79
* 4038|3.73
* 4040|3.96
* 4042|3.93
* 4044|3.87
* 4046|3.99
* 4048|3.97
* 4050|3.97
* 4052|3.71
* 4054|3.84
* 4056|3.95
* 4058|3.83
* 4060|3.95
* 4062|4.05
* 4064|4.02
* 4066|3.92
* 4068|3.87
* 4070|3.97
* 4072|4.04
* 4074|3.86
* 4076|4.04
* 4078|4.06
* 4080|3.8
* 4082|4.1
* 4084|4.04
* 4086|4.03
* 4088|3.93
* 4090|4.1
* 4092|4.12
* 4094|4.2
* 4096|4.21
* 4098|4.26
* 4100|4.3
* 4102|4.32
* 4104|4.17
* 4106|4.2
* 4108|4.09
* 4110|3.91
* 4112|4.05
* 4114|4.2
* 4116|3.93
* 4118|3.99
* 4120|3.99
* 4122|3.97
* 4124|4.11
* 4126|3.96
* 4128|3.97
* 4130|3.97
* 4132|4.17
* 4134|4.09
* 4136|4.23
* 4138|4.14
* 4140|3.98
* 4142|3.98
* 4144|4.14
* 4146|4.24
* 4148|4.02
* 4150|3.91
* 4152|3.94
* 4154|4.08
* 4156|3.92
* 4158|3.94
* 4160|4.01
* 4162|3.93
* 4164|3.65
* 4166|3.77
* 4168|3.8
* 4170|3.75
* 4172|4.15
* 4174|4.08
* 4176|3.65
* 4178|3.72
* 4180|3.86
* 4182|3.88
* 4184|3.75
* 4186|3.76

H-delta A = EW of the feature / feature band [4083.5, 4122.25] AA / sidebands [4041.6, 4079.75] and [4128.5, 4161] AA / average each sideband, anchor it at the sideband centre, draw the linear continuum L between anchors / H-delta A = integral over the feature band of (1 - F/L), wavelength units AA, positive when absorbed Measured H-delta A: -1.1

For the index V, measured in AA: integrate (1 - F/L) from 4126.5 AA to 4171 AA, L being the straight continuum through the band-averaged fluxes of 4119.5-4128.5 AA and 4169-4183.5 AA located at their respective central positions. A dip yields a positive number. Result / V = -0.5 AA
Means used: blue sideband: 4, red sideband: 3.87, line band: 3.98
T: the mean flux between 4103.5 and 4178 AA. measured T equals 4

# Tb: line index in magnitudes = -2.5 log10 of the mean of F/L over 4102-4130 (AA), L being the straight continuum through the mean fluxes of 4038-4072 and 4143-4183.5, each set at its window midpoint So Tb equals -0.03 mag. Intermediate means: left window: 3.92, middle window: 4.05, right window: 3.92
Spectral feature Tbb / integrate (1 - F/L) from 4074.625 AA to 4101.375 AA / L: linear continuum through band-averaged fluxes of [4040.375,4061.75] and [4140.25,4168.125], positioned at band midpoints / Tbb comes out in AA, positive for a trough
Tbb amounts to -1.13 AA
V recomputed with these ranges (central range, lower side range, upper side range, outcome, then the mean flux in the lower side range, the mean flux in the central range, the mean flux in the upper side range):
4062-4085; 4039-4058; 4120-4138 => -0.1 AA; 3.91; 3.98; 4.06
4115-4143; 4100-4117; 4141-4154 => 0.3 AA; 4.12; 4.03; 4.04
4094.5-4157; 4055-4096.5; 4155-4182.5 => -2.4 AA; 4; 4.08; 3.86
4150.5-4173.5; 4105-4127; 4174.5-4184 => -0.3 AA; 4.04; 3.91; 3.79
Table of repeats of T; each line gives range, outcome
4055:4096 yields 4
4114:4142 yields 4.04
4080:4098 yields 4.08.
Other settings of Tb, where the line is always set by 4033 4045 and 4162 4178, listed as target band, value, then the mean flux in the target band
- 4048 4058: -0.01 mag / 3.87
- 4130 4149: -0.07 mag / 4.1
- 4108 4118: -0.05 mag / 4.03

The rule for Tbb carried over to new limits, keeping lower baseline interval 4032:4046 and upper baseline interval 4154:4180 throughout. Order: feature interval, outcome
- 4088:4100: -0.9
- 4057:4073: -0.4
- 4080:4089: -0.3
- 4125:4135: -0.4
